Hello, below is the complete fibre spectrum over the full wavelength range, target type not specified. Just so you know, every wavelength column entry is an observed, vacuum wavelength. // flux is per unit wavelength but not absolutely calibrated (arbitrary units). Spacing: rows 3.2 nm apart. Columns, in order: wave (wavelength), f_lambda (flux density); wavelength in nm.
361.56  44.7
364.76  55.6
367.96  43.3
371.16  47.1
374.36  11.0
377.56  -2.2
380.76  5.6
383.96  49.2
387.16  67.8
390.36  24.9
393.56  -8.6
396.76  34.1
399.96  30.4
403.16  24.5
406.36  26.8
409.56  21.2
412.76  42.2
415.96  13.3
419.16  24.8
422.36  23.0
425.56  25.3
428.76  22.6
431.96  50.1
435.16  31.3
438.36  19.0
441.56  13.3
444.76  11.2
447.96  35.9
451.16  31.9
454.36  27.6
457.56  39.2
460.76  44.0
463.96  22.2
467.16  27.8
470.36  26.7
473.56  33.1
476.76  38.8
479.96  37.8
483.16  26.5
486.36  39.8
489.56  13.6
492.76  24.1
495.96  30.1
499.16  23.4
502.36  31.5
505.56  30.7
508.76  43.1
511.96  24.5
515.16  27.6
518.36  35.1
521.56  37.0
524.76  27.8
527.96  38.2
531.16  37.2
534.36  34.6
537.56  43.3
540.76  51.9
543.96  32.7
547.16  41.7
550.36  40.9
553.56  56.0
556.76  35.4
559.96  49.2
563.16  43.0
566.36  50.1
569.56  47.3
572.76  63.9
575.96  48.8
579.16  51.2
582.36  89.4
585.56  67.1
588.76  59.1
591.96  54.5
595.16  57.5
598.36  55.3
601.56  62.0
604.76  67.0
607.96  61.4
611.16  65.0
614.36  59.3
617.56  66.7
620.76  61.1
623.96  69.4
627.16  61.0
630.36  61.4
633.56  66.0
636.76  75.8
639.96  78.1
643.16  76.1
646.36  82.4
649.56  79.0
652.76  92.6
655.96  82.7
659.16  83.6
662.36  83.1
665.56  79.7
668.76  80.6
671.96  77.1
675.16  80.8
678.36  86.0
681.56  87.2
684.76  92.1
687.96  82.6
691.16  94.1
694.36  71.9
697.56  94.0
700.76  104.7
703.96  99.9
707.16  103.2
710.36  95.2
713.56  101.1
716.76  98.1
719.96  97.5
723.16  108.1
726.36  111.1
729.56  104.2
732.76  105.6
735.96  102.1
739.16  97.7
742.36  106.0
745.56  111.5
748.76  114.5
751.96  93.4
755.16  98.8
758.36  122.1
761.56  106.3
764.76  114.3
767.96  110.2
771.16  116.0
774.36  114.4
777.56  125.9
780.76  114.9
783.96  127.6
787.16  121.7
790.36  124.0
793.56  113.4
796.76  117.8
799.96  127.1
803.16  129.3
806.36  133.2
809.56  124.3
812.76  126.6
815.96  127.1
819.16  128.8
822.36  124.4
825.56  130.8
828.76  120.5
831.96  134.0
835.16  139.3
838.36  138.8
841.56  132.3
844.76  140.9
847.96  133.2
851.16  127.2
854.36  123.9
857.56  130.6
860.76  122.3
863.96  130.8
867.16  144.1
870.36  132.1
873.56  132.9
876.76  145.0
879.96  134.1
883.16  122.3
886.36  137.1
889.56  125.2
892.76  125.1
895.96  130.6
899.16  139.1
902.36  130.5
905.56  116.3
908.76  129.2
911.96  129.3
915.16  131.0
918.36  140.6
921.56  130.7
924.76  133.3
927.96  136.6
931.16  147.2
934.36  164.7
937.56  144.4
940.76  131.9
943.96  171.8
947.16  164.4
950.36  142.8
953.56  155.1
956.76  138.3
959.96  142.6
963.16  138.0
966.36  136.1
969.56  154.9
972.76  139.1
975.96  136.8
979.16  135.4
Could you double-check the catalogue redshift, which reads 0.751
